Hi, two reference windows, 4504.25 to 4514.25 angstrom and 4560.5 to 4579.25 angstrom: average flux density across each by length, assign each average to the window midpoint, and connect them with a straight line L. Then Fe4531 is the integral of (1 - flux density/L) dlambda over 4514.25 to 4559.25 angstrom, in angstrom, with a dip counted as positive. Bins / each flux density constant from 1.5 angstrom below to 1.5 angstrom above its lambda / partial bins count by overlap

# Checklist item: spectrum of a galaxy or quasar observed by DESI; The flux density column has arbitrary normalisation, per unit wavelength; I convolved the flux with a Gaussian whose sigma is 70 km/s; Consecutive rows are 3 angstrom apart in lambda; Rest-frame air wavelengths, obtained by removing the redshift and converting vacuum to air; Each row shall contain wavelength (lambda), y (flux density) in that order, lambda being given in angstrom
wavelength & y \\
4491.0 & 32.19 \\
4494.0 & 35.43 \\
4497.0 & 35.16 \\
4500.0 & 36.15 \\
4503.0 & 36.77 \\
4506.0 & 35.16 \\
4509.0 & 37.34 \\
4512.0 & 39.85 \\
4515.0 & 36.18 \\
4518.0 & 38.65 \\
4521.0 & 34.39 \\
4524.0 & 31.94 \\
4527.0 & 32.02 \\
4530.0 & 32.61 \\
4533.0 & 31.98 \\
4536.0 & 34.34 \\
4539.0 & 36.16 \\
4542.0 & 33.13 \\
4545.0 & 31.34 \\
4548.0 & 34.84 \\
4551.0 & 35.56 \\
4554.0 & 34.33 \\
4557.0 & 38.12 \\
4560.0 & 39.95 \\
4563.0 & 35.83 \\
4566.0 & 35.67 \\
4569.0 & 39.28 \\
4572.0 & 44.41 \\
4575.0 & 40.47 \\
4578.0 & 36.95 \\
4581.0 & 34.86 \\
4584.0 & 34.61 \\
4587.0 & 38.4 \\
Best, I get 4.2 angstrom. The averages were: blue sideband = 37.3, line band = 34.4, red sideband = 38.9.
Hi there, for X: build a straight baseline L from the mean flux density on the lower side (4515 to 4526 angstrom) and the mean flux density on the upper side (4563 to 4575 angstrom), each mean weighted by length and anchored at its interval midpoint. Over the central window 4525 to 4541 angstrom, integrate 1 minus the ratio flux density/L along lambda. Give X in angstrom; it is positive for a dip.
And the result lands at 1.2 angstrom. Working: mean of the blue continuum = 35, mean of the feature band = 33.4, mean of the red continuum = 39.4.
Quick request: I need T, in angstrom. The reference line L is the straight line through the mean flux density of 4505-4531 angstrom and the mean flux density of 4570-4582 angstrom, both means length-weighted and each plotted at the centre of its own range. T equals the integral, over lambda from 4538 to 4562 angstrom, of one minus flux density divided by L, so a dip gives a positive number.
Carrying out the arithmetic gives 1.4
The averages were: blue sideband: 35.4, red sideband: 39.4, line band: 35.4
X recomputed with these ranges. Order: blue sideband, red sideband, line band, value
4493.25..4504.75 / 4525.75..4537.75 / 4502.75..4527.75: -1.08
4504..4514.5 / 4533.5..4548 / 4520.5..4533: 0.99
